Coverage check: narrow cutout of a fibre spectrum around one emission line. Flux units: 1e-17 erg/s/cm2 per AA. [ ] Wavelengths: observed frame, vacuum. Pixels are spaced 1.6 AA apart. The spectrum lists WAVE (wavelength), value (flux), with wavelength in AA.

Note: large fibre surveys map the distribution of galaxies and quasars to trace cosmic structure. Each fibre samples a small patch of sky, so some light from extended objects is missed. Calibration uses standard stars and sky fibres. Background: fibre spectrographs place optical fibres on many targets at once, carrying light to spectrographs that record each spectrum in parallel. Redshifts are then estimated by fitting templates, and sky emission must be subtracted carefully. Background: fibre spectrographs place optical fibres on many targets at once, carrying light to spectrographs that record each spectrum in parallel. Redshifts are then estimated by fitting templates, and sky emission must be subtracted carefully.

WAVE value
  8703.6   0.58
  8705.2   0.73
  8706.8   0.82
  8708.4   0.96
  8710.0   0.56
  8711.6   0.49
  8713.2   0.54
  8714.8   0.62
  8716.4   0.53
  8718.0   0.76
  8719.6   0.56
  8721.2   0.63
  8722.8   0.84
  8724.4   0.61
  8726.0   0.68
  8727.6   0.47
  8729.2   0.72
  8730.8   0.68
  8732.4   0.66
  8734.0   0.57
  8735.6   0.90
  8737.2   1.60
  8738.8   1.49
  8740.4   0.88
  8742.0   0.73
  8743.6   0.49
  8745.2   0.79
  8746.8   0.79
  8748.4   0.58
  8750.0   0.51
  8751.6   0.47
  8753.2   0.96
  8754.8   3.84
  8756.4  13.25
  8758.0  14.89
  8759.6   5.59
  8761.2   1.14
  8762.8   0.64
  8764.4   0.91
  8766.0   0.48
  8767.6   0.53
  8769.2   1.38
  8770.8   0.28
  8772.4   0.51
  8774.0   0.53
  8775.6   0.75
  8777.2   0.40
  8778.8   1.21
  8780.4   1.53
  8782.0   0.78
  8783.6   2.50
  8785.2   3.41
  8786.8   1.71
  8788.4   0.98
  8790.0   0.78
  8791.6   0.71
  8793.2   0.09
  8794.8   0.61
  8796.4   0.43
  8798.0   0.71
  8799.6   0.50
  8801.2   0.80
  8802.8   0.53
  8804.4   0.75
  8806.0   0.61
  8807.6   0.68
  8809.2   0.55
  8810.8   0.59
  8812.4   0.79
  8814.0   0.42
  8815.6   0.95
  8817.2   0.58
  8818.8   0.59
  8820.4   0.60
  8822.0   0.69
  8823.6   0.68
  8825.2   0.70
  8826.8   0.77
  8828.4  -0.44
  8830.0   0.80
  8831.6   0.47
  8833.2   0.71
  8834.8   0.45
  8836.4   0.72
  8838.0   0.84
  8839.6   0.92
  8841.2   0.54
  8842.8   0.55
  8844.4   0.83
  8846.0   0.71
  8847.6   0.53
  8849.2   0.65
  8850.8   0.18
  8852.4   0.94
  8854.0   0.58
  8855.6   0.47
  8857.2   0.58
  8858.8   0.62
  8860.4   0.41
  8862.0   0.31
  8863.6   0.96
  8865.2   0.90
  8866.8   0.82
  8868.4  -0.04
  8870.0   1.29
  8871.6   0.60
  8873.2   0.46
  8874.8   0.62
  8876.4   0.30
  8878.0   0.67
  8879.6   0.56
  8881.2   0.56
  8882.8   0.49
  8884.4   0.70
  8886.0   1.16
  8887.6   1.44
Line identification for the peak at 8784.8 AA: [N II]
